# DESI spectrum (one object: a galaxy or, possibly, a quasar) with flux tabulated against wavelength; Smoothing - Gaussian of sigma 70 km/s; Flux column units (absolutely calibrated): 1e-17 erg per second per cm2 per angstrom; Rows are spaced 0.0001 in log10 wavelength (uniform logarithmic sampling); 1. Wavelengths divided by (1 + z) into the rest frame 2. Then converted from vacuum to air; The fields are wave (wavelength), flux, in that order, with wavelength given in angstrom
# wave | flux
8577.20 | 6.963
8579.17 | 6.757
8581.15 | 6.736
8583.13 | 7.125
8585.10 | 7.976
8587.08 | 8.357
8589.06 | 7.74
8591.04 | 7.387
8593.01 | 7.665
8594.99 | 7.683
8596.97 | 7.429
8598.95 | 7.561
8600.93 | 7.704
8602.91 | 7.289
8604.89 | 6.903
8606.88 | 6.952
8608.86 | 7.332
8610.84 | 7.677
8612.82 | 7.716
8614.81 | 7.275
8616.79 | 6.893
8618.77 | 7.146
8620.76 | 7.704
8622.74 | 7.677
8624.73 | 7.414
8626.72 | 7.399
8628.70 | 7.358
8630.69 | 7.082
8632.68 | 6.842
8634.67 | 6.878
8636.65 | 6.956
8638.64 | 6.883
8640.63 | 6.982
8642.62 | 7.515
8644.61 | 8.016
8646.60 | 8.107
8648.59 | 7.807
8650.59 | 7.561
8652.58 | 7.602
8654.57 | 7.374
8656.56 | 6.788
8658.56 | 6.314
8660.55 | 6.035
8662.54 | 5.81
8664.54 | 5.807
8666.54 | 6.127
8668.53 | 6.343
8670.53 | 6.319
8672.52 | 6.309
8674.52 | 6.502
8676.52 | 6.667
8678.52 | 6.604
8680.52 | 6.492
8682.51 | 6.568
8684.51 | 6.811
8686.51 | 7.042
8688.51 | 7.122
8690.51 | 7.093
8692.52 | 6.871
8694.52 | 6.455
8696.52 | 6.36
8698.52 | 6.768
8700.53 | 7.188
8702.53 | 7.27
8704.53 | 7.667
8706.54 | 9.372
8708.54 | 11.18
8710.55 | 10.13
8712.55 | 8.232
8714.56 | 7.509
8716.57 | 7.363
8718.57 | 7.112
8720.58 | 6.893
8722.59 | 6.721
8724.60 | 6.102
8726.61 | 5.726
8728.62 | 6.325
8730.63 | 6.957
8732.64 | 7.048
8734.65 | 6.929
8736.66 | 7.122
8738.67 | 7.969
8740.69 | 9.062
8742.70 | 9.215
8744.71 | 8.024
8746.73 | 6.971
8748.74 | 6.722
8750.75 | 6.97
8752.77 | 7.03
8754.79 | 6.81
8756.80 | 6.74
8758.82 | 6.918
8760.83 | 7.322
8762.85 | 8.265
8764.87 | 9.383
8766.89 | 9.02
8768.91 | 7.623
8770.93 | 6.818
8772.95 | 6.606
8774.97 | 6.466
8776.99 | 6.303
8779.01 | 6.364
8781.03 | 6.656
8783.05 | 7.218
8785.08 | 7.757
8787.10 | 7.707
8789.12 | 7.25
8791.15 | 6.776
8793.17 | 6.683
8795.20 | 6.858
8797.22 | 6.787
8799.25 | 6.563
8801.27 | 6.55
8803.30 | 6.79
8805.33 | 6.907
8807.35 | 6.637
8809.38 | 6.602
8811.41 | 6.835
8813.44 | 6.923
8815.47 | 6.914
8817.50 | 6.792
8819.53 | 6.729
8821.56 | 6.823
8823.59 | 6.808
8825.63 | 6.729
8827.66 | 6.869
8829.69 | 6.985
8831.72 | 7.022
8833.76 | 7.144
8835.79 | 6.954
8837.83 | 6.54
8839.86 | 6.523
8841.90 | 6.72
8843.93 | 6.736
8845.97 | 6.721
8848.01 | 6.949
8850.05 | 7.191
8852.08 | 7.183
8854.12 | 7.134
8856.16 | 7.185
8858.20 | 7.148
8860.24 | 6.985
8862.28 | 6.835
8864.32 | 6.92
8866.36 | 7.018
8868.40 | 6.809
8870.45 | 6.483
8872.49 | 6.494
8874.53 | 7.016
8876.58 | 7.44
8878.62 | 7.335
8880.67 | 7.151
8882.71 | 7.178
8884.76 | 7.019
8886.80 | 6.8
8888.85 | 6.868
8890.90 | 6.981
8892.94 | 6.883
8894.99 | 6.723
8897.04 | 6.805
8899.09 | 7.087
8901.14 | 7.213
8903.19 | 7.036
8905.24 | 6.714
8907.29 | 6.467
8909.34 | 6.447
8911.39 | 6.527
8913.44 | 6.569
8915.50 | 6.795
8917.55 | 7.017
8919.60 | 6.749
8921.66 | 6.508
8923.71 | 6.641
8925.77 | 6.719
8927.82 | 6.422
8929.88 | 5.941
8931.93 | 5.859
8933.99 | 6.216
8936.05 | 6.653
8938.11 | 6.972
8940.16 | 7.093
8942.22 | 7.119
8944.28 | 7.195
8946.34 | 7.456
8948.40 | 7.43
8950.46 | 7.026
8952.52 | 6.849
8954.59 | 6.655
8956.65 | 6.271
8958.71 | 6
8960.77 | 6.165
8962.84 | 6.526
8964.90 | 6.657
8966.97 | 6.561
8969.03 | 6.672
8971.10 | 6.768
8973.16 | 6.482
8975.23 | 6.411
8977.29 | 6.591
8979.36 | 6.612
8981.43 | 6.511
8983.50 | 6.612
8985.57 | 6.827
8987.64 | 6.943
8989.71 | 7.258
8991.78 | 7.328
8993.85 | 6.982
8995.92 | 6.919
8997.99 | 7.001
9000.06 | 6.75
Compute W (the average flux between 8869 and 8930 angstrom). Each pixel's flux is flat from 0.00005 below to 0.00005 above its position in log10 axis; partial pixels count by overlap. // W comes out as 6.81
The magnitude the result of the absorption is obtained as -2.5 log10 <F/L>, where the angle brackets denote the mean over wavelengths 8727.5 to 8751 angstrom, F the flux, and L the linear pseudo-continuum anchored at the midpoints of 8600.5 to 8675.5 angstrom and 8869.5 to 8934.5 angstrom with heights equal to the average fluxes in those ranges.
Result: -0.08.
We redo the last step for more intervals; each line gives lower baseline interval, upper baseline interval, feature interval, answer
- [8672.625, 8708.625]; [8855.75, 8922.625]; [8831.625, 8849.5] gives 0.02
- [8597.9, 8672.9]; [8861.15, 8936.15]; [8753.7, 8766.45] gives -0.10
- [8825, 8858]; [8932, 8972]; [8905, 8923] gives 0.02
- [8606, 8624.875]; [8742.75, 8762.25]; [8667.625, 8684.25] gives 0.13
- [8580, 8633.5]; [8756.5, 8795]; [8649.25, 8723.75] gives 0.04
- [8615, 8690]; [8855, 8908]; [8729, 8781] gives -0.06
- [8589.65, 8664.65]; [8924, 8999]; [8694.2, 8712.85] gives -0.14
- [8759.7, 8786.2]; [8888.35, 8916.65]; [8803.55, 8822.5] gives 0.06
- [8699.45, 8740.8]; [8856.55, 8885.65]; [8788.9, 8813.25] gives 0.08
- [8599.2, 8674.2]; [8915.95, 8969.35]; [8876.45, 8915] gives -0.03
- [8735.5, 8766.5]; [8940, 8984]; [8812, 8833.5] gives 0.07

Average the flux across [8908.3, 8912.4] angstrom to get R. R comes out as 6.49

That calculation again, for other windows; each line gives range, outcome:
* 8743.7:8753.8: 7.14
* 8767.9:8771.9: 7.22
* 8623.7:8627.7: 7.39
